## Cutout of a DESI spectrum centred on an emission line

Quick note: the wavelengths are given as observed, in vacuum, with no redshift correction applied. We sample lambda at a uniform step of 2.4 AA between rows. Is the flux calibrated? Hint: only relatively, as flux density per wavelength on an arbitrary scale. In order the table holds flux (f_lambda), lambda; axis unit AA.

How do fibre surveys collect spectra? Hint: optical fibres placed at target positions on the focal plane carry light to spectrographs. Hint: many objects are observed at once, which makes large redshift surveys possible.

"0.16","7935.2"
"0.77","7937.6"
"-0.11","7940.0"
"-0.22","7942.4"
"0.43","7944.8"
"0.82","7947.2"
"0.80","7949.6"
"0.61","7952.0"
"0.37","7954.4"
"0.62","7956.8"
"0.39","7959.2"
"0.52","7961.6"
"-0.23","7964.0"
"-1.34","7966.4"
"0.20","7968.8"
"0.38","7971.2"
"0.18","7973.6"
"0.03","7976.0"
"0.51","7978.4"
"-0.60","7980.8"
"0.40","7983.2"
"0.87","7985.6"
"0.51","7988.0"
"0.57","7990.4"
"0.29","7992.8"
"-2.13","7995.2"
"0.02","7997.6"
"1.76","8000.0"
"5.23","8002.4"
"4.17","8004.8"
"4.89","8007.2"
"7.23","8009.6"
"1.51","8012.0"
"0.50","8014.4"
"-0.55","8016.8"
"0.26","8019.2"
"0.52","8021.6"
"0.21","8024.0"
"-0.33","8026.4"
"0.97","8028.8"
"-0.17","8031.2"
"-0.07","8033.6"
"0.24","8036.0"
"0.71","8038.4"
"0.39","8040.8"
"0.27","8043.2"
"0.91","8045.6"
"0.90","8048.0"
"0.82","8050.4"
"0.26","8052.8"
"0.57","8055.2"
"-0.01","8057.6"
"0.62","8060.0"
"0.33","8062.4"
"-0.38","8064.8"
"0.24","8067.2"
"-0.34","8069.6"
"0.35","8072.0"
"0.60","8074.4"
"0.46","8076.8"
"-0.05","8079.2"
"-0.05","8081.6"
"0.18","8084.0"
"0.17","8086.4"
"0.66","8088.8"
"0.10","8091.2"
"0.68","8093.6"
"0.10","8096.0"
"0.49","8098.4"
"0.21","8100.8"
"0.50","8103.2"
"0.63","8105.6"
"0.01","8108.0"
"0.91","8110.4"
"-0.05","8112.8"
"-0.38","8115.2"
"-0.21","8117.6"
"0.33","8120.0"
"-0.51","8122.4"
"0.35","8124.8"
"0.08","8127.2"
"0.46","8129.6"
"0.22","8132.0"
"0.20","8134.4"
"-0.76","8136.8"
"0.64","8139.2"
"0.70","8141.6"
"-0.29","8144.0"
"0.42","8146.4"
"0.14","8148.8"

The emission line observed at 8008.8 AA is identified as [O II]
